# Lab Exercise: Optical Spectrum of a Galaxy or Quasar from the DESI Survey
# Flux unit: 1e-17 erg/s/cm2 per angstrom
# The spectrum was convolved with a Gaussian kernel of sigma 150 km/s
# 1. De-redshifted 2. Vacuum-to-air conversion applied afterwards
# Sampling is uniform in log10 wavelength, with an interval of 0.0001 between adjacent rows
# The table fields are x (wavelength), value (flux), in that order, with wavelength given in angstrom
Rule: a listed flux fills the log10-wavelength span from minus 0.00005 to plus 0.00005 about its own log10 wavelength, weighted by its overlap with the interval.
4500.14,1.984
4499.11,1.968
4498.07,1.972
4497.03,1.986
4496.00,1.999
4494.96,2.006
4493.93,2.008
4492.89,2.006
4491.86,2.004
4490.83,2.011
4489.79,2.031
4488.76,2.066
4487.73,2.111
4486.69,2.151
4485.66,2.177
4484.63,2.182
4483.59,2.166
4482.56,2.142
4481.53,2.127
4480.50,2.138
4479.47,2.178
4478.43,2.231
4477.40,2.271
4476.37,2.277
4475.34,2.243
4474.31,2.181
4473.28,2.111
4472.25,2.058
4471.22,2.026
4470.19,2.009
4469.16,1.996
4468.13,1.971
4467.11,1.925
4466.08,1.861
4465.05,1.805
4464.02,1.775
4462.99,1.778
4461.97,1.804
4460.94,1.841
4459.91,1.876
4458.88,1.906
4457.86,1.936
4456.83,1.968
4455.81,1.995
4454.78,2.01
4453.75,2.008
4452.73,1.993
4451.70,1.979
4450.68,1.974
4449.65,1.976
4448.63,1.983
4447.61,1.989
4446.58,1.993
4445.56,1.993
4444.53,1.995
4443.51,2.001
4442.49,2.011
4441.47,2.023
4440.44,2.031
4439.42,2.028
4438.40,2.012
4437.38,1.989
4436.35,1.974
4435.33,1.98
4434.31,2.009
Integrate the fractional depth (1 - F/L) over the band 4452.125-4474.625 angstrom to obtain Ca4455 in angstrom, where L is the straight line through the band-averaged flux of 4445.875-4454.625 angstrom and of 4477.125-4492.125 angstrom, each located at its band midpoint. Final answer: 1.08 angstrom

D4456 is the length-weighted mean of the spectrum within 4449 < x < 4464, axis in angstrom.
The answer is 1.93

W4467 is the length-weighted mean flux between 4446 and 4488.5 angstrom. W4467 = 2.03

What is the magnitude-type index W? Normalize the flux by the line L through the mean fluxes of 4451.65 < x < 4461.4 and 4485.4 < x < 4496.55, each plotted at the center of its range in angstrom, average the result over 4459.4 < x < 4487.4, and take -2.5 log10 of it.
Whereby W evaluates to -0.03 mag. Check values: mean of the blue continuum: 1.95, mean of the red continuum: 2.05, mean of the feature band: 2.05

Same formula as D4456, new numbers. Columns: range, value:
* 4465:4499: 2.08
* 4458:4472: 1.9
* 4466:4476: 2.05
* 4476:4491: 2.15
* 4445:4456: 1.99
